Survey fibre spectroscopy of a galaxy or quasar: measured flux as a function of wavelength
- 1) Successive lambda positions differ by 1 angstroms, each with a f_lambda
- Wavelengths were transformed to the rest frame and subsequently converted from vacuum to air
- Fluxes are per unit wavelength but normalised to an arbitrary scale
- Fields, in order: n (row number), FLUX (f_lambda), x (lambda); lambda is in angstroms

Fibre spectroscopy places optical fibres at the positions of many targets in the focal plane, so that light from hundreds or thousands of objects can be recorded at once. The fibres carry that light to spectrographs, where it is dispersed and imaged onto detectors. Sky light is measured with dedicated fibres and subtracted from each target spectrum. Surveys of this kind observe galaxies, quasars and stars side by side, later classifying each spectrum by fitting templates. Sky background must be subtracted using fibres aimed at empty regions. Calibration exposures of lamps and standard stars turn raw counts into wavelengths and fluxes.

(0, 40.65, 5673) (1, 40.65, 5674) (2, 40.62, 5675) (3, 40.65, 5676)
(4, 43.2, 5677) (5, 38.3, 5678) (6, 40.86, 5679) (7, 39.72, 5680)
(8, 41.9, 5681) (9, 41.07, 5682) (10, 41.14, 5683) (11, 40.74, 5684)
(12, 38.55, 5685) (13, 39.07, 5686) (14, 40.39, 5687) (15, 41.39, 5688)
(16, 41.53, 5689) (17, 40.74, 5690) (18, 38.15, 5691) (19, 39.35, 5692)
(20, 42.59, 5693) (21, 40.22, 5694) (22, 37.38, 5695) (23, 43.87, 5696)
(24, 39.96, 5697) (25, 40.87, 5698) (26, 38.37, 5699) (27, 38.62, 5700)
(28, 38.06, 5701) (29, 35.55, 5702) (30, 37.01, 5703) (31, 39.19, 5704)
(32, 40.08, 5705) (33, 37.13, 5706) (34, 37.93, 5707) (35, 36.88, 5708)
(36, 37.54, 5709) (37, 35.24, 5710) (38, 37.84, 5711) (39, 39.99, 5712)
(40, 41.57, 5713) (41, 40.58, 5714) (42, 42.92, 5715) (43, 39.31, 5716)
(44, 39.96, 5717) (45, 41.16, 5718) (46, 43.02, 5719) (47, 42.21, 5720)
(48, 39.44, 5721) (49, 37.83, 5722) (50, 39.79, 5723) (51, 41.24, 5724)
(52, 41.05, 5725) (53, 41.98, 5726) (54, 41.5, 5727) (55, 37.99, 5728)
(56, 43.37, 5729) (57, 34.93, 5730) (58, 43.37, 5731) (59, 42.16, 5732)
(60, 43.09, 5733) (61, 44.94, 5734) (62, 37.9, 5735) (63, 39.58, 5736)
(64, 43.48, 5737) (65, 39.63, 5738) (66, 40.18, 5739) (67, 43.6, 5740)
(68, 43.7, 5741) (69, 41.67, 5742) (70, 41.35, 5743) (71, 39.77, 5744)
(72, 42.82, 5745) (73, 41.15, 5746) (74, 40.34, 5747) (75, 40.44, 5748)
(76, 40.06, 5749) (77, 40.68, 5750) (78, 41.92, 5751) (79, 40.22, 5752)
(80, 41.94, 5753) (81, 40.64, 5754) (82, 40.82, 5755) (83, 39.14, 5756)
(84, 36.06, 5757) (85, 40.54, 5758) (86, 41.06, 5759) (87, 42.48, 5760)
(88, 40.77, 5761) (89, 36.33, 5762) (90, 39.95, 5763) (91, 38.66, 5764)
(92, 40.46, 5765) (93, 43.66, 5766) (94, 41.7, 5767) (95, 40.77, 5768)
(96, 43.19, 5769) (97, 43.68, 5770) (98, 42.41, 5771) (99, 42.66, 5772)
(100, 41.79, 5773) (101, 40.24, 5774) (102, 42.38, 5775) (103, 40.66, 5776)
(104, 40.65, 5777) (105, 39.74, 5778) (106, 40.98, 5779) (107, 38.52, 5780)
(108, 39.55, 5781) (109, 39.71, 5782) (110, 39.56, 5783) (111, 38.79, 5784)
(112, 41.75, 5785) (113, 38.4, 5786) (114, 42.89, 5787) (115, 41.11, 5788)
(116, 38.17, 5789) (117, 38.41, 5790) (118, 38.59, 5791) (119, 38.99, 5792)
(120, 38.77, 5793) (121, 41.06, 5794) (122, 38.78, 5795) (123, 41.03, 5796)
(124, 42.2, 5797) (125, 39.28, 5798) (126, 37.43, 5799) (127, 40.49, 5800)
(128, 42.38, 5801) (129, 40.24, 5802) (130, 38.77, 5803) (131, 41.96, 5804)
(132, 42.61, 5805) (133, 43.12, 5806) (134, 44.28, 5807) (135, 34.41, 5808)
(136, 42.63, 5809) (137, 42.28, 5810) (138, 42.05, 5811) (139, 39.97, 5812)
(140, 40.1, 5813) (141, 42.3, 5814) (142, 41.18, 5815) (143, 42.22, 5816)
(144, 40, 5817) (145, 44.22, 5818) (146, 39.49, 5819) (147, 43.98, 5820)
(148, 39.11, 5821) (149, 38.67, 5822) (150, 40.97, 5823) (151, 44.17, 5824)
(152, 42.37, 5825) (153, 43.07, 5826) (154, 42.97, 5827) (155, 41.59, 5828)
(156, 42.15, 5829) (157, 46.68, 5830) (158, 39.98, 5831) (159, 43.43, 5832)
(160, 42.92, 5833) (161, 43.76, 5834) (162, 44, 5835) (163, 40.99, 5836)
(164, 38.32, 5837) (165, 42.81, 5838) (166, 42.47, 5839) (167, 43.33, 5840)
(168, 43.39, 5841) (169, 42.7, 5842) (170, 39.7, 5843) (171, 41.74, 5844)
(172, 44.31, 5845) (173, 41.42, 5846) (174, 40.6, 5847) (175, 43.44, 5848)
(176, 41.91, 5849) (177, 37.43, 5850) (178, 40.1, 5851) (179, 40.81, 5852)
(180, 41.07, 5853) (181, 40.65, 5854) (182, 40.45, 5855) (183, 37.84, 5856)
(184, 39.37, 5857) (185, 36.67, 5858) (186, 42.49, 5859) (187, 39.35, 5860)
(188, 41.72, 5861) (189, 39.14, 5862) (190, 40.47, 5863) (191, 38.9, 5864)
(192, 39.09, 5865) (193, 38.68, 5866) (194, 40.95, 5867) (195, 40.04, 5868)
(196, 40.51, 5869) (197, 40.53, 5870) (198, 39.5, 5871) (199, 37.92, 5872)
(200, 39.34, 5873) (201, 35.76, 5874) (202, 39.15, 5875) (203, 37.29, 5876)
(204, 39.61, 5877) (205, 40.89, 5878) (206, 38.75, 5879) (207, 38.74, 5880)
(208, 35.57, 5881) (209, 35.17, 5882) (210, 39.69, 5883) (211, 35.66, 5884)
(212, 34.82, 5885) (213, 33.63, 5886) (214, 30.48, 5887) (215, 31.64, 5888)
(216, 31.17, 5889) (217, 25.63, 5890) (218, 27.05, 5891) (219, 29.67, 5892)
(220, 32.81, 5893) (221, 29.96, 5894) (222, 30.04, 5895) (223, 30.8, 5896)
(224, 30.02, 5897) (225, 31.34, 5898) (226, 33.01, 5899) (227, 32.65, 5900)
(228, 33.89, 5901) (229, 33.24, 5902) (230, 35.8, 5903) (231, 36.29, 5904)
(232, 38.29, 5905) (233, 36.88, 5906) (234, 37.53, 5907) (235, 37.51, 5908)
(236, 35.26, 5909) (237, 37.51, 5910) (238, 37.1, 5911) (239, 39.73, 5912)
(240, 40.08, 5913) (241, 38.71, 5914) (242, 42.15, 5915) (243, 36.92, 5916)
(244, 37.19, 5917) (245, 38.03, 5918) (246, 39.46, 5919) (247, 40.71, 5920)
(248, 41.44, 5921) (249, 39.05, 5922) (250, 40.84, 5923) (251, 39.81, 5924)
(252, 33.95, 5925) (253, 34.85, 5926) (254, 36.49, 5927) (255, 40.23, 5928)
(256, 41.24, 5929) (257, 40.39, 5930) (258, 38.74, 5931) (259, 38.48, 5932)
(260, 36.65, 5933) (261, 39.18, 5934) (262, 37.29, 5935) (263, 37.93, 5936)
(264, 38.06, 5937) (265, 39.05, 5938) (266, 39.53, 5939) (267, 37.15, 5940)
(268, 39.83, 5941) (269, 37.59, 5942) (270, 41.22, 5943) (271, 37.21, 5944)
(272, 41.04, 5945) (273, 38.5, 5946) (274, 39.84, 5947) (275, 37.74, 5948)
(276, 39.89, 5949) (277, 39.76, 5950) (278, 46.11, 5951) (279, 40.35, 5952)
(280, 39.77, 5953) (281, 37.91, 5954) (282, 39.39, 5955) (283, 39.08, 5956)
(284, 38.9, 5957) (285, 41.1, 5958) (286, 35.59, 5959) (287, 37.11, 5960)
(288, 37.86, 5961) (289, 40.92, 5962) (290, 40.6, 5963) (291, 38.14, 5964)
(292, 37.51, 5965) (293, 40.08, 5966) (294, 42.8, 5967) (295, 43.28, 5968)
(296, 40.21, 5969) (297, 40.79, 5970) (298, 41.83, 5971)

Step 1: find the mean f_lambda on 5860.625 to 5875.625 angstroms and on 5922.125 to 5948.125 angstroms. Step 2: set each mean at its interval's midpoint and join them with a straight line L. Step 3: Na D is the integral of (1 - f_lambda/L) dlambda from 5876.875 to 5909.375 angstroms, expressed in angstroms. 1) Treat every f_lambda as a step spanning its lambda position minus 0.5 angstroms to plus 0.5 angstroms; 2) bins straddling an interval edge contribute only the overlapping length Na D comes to 4.3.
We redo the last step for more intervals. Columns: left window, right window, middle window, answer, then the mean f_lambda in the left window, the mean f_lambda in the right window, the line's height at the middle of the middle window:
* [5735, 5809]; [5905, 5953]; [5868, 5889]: 1.2 angstroms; 40.6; 38.8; 39.4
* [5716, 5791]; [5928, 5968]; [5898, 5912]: 1.4 angstroms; 40.8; 39.3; 39.6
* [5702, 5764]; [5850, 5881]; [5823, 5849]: -1.9 angstroms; 40.3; 39.4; 39.6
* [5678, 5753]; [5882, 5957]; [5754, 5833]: -3.9 angstroms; 40.3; 36.9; 39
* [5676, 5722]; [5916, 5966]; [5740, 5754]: -0.6 angstroms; 39.8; 38.9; 39.6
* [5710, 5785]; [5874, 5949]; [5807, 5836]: -2.2 angstroms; 40.8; 36.6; 38.9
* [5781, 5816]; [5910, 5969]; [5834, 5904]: 3.7 angstroms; 40.4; 39.1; 39.8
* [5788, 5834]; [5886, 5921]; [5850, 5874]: -1.3 angstroms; 41.1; 34.7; 37.6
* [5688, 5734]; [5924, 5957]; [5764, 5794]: -0.8 angstroms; 39.9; 38.9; 39.6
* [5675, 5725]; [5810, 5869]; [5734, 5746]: -0.3 angstroms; 39.8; 41.3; 40.2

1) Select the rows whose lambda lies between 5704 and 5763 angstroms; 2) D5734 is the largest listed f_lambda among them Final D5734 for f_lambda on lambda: 44.94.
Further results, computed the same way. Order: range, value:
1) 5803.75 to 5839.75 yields 46.68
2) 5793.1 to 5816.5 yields 44.28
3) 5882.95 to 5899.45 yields 39.69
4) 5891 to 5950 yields 42.15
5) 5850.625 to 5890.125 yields 42.49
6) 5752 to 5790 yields 43.68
